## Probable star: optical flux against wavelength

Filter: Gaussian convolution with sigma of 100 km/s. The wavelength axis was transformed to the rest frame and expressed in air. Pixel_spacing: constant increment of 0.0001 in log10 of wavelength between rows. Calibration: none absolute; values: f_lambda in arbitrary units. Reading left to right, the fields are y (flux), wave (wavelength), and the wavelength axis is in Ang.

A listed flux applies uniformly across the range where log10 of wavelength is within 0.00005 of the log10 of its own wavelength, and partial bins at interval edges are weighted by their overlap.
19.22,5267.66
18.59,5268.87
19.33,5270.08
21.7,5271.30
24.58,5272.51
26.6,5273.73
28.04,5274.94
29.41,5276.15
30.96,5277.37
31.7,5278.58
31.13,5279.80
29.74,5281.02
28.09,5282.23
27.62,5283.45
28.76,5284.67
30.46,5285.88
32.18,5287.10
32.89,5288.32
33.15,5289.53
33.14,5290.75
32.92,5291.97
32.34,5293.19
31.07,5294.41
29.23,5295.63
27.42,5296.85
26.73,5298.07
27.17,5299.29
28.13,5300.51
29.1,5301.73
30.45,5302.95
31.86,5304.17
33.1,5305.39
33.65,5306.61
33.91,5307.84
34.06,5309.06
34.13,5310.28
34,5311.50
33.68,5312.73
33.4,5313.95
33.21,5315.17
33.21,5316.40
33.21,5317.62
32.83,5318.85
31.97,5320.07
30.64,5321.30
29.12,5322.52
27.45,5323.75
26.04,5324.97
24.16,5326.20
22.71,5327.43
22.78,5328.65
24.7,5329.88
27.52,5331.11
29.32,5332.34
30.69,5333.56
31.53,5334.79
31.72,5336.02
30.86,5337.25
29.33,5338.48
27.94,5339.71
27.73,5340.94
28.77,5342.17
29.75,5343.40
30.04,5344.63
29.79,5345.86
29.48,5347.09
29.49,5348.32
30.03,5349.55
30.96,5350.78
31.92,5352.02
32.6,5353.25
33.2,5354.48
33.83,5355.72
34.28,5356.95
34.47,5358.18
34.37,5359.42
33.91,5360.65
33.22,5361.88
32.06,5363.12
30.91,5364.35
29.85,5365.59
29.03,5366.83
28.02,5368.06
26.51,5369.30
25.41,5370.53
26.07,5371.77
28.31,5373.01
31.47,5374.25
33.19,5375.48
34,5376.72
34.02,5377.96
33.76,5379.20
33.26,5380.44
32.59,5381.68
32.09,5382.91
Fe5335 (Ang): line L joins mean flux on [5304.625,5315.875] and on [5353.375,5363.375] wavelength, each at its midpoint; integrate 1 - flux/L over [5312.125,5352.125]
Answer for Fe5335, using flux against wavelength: 4.89 Ang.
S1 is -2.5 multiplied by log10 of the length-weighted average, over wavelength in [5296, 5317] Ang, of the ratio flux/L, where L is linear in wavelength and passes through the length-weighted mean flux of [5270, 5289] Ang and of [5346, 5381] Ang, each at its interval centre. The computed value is -0.07 mag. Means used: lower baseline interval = 28.6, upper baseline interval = 31.3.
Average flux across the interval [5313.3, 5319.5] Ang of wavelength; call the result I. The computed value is 33.2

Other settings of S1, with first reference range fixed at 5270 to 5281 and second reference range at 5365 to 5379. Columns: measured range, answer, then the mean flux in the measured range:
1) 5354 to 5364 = -0.14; 33.6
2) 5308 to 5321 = -0.17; 33.3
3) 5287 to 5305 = -0.09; 30.5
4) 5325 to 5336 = 0.07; 26.9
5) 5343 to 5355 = -0.05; 30.7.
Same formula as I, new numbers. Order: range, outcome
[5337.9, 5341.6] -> 28.3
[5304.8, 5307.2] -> 33.4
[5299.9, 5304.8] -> 29.9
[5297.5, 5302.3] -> 27.8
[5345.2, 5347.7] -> 29.7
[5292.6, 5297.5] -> 30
